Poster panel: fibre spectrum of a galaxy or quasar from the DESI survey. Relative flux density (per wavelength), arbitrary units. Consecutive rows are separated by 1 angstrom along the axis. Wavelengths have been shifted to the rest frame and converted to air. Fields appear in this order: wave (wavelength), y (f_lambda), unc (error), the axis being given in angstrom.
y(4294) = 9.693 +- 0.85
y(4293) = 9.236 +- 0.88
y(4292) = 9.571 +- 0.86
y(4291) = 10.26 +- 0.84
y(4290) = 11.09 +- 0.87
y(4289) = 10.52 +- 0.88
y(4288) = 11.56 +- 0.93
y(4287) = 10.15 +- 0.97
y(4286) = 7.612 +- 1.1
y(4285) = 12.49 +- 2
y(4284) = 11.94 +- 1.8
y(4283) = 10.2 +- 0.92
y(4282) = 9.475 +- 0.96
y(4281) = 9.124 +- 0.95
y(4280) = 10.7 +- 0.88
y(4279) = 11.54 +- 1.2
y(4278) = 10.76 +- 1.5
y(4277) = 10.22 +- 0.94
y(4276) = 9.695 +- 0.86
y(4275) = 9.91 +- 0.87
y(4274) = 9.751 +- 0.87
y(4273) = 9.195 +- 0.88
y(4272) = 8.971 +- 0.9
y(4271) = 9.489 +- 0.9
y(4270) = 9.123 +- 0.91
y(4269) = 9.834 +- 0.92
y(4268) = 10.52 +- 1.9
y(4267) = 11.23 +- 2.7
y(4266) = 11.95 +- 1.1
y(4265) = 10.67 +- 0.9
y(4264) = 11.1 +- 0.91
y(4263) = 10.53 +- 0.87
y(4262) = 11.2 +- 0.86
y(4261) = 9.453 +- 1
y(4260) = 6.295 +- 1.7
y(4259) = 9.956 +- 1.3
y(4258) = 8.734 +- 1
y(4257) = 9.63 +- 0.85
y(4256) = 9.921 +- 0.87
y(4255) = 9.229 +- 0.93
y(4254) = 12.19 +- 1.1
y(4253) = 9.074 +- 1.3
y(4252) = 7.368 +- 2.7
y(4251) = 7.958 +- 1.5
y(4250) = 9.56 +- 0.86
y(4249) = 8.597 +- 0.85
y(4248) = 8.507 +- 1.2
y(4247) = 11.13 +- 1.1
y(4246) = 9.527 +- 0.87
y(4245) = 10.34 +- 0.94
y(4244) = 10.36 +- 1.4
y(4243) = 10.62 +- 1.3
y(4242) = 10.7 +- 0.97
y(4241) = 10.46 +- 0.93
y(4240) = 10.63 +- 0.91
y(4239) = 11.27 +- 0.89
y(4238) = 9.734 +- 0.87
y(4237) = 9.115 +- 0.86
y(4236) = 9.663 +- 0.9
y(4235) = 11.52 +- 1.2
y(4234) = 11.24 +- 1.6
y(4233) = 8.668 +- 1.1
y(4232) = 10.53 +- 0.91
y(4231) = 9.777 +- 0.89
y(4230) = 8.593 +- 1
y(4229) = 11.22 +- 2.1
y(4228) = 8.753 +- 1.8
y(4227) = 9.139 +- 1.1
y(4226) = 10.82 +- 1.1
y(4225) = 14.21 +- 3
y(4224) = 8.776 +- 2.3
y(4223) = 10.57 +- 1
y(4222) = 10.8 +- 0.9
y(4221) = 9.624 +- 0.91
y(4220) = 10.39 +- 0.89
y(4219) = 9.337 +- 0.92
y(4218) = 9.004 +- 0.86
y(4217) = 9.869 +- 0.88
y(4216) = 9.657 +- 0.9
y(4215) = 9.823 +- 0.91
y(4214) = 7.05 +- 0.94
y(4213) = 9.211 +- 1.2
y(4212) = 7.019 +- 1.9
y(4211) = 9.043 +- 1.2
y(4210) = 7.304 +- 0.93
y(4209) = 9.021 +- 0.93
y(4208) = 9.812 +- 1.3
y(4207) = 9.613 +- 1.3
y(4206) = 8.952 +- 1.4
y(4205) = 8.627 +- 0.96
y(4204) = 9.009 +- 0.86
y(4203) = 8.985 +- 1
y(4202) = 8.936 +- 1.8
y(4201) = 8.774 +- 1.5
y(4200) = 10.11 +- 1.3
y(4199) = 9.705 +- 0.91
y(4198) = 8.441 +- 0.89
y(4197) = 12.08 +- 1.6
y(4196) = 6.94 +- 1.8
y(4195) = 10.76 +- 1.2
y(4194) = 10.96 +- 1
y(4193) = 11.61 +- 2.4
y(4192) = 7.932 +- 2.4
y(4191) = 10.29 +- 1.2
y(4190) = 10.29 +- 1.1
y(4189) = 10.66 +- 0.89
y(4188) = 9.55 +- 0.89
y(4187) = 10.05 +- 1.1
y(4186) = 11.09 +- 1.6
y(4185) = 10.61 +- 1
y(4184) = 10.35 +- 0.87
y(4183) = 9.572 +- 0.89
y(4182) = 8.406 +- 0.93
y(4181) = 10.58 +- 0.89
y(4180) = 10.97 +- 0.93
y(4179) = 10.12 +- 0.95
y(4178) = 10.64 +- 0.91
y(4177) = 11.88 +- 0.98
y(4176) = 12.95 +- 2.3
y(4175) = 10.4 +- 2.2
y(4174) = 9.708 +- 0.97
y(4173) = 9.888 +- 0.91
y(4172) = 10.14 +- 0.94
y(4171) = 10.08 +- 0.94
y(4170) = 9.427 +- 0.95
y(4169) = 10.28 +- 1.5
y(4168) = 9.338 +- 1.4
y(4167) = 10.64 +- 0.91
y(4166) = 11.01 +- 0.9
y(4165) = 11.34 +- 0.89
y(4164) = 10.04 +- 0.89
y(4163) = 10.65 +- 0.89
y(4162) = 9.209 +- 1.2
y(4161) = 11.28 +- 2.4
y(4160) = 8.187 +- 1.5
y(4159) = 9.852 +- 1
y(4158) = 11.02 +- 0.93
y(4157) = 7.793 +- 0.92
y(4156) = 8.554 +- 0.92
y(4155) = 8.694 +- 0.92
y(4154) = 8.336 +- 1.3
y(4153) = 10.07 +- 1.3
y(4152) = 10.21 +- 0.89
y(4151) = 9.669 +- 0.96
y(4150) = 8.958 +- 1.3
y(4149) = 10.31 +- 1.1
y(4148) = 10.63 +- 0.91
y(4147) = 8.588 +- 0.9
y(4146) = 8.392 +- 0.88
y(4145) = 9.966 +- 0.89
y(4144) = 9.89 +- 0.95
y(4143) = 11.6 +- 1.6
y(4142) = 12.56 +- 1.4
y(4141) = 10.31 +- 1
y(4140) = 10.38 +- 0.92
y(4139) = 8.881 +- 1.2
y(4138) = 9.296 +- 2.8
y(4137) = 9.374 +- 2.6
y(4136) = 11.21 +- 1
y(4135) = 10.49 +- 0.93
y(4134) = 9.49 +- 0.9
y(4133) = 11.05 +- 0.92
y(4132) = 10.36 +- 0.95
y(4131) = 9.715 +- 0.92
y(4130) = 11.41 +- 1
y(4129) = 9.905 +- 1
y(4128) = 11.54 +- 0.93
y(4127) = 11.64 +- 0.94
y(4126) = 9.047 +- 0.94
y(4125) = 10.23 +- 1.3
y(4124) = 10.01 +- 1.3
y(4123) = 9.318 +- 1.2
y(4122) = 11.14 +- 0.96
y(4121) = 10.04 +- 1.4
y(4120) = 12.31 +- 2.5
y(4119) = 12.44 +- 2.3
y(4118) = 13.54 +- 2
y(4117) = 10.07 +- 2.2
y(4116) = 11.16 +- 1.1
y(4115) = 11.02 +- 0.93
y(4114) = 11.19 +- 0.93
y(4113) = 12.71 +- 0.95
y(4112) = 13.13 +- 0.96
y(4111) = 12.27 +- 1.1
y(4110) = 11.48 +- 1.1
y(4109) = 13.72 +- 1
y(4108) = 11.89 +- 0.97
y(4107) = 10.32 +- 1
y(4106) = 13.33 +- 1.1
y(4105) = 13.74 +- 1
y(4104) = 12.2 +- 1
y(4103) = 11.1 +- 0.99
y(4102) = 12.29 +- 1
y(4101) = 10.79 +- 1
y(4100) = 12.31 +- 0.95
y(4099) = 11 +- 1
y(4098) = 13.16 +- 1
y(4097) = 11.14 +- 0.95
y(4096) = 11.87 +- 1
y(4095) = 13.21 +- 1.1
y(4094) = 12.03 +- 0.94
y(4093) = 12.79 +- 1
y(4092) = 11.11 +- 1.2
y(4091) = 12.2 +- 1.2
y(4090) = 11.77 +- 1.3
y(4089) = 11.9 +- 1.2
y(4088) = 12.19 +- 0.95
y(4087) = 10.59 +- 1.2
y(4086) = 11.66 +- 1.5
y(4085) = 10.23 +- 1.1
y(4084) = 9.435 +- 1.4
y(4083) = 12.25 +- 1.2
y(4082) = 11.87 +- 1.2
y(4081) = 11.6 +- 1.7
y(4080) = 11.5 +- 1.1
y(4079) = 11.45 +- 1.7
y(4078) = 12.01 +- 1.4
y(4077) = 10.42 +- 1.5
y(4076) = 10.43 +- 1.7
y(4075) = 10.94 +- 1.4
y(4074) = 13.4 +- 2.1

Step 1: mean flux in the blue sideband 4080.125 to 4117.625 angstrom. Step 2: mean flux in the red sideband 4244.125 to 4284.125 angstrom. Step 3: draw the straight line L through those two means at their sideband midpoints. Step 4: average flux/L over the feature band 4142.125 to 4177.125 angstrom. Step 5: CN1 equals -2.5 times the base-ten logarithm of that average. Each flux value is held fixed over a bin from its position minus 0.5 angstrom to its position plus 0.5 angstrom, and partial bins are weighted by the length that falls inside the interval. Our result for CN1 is 0.11 mag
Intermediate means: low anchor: 11.8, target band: 9.98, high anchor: 9.85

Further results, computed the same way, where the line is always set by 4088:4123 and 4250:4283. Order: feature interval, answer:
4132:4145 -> 0.11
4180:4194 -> 0.07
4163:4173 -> 0.09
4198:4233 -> 0.11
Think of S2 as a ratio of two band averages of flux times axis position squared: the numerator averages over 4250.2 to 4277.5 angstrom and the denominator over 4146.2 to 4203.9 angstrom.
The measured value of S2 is 1.0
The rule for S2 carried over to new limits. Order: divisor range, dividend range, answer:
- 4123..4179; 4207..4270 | 1.01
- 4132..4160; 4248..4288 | 1.07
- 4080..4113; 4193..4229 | 0.84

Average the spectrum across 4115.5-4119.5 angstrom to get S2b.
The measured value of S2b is 11.8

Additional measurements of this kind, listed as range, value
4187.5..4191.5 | 10.2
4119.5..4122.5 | 11.2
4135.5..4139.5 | 9.69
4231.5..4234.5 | 10.1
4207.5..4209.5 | 9.42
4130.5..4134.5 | 10.2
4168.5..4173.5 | 9.96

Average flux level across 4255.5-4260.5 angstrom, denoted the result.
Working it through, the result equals 8.91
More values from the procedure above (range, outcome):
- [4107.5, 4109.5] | 12.8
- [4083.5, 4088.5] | 10.8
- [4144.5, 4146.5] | 9.18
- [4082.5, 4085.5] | 10.6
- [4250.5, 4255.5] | 9.16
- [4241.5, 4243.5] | 10.7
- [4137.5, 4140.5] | 9.52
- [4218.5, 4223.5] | 10.1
